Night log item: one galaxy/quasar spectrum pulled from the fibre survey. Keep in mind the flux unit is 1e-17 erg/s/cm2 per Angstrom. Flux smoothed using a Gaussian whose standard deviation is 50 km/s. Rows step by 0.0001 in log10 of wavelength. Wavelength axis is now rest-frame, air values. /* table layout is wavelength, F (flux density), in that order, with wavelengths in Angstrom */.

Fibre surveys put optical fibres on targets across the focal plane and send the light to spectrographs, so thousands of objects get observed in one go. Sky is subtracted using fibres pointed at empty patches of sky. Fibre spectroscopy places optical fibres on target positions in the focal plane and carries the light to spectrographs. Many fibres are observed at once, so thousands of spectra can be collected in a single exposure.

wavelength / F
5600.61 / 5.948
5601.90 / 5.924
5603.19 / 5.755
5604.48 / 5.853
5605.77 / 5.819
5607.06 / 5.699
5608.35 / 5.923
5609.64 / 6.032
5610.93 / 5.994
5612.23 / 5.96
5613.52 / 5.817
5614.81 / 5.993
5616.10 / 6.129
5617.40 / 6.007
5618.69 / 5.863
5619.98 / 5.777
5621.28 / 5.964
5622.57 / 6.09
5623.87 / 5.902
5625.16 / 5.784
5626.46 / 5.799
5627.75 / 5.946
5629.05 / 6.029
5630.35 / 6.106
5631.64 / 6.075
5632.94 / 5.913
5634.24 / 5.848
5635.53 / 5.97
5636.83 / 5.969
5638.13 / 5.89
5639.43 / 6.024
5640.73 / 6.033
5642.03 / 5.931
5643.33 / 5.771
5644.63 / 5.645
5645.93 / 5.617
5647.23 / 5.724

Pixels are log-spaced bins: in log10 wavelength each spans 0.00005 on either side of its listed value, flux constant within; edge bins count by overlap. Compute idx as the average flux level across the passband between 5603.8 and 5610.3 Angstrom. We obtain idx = 5.87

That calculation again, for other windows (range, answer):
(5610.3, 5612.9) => 5.96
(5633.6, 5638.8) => 5.92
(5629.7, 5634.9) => 5.99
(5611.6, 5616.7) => 5.98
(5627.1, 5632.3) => 6.04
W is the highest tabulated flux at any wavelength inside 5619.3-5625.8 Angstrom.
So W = 6.09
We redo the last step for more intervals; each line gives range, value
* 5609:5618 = 6.129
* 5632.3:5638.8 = 5.97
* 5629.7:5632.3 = 6.106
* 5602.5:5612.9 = 6.032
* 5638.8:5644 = 6.033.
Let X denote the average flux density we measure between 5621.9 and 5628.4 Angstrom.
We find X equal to 5.91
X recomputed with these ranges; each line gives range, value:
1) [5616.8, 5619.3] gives 5.94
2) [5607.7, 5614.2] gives 5.95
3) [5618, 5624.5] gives 5.92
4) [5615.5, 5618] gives 6.05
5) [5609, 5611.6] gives 6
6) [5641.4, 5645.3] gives 5.78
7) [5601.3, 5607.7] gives 5.81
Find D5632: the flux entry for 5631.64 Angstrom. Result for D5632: 6.075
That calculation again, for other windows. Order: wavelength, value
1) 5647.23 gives 5.724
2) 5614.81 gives 5.993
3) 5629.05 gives 6.029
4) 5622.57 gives 6.09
